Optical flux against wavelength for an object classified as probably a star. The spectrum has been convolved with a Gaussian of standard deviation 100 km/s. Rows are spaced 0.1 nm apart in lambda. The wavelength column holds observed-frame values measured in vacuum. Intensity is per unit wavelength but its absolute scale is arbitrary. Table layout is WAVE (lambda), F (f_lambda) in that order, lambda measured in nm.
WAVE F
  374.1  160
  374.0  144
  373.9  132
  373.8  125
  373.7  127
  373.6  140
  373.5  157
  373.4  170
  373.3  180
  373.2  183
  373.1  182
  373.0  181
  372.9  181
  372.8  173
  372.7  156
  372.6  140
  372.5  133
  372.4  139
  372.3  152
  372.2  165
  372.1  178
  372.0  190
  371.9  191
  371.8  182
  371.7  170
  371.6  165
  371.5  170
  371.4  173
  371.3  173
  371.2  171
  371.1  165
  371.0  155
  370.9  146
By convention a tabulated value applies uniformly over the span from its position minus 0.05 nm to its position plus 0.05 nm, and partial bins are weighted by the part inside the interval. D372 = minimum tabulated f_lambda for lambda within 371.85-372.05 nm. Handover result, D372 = 190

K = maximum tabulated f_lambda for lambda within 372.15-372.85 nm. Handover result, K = 173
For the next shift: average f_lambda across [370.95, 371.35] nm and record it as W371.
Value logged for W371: 166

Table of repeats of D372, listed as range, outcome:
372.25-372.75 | 133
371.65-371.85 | 170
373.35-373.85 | 125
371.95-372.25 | 165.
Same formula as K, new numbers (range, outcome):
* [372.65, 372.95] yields 181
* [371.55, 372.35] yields 191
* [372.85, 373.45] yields 183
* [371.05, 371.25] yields 171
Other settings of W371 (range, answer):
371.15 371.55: 172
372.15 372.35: 158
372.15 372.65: 146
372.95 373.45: 179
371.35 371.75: 169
